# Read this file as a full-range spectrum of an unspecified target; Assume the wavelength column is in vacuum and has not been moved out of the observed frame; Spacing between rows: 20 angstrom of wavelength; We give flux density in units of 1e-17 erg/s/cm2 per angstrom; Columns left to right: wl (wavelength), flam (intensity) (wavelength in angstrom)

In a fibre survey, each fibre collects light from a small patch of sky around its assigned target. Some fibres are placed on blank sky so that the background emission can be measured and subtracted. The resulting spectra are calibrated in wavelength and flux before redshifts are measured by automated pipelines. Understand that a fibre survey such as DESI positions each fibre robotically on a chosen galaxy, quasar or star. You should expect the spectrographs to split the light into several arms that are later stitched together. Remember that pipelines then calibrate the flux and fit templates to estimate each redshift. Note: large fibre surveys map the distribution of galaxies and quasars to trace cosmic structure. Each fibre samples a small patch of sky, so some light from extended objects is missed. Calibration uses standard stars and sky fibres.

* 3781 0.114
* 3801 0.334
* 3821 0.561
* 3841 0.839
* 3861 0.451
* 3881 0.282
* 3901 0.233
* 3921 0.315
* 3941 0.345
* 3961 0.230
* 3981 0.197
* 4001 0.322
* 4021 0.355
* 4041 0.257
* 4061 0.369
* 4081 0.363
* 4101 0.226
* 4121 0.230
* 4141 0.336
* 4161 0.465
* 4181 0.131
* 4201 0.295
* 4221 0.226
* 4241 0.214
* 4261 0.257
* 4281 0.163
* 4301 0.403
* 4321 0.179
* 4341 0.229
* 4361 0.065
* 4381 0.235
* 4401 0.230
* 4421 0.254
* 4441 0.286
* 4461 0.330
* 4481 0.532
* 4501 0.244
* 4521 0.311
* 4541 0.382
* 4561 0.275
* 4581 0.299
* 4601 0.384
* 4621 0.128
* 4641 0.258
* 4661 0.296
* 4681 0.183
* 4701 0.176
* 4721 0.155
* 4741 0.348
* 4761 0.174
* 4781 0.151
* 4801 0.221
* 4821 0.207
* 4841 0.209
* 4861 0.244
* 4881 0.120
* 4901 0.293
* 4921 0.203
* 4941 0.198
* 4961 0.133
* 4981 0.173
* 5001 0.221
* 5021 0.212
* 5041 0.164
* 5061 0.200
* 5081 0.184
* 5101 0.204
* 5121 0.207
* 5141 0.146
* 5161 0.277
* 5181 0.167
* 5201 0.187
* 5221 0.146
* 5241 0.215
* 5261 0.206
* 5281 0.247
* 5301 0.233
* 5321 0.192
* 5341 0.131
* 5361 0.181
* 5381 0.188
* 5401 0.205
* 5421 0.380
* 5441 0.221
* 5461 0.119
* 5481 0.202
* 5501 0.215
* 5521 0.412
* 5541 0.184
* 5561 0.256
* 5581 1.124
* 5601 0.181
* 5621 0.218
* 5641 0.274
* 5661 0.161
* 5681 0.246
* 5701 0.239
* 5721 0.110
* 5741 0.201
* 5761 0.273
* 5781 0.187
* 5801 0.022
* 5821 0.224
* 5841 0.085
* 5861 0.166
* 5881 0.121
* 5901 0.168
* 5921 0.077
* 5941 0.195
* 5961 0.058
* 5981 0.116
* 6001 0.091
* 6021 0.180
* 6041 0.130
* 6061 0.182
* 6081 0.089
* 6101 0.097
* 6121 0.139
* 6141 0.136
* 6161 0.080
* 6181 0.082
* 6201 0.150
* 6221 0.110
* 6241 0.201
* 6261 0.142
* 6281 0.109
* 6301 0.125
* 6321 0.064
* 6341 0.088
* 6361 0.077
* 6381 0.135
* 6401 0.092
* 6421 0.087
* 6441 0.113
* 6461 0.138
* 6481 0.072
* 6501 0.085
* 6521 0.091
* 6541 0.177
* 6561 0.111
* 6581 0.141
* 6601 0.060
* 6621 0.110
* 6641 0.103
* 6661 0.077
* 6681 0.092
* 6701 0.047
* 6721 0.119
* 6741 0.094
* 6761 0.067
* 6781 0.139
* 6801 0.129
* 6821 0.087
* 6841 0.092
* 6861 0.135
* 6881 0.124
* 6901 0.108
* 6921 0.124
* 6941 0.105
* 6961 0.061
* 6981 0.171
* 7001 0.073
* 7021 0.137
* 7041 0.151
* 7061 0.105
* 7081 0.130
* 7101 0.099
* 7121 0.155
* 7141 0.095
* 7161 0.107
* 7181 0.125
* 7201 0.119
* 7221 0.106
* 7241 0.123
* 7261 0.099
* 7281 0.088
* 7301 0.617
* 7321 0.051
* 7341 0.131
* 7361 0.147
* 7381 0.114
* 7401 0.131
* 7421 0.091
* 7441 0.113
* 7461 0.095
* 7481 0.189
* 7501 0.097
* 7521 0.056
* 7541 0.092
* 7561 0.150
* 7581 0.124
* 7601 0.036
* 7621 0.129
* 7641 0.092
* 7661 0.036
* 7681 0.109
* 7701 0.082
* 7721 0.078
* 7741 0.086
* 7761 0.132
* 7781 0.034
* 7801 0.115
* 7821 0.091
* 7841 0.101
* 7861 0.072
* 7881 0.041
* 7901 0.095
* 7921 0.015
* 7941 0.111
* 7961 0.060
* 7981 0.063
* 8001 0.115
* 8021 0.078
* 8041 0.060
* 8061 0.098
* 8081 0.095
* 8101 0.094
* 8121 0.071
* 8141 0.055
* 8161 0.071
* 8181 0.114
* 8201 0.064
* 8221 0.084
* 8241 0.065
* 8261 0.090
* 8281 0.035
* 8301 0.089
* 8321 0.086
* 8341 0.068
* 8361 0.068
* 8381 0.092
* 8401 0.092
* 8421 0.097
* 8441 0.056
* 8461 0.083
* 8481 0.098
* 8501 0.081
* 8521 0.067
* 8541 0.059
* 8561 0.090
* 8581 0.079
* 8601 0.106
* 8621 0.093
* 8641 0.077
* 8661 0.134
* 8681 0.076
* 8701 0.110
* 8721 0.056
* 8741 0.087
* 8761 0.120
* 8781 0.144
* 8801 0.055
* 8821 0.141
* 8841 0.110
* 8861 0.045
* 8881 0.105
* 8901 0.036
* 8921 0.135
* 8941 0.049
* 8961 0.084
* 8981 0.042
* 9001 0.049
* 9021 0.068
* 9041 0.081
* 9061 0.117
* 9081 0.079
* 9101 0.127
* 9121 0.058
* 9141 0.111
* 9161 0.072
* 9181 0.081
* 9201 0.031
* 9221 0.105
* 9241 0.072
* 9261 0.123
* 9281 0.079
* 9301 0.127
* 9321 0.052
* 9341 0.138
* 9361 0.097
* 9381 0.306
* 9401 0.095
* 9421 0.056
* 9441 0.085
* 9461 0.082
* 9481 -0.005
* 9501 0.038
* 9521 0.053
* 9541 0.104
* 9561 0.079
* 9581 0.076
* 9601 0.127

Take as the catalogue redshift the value 0.11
